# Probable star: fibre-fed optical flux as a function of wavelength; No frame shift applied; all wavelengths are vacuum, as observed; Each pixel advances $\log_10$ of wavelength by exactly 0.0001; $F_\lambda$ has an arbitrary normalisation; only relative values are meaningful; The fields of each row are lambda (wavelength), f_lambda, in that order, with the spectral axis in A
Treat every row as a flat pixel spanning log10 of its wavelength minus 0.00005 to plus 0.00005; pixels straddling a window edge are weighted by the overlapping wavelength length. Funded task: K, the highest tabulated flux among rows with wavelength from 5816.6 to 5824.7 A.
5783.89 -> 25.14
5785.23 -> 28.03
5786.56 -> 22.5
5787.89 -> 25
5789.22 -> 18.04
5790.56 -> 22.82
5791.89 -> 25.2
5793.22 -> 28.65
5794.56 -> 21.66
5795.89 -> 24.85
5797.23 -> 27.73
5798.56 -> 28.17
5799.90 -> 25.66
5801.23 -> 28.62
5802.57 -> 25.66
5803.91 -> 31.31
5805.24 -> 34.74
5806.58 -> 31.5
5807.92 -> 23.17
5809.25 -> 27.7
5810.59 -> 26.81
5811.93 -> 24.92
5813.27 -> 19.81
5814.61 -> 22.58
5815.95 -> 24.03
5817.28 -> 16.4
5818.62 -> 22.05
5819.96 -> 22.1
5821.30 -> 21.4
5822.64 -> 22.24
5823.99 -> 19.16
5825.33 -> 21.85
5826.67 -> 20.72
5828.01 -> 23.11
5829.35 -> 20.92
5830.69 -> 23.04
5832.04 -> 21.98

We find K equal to 22.24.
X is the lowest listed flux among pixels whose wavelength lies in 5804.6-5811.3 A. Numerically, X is 23.17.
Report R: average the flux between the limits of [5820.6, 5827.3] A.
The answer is 21.1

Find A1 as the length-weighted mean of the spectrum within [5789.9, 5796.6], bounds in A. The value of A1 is 24.7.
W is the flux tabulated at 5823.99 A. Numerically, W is 19.16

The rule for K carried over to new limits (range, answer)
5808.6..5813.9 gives 27.7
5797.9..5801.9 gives 28.62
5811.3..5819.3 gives 24.92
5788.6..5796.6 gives 28.65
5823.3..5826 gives 21.85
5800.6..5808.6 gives 34.74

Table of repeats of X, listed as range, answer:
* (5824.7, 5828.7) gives 20.72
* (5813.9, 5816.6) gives 22.58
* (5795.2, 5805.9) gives 24.85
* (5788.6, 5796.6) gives 18.04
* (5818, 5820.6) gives 22.05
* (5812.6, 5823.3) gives 16.4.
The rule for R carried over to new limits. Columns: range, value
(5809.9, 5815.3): 23.5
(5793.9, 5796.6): 23.3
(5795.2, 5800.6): 26.6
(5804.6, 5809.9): 29.3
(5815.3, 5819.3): 20.9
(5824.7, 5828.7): 21.9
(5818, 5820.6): 22.1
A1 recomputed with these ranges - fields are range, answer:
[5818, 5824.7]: 21.4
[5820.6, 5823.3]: 21.8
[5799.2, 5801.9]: 27.1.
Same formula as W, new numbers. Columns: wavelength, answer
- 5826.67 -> 20.72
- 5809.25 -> 27.7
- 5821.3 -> 21.4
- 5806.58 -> 31.5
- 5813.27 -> 19.81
